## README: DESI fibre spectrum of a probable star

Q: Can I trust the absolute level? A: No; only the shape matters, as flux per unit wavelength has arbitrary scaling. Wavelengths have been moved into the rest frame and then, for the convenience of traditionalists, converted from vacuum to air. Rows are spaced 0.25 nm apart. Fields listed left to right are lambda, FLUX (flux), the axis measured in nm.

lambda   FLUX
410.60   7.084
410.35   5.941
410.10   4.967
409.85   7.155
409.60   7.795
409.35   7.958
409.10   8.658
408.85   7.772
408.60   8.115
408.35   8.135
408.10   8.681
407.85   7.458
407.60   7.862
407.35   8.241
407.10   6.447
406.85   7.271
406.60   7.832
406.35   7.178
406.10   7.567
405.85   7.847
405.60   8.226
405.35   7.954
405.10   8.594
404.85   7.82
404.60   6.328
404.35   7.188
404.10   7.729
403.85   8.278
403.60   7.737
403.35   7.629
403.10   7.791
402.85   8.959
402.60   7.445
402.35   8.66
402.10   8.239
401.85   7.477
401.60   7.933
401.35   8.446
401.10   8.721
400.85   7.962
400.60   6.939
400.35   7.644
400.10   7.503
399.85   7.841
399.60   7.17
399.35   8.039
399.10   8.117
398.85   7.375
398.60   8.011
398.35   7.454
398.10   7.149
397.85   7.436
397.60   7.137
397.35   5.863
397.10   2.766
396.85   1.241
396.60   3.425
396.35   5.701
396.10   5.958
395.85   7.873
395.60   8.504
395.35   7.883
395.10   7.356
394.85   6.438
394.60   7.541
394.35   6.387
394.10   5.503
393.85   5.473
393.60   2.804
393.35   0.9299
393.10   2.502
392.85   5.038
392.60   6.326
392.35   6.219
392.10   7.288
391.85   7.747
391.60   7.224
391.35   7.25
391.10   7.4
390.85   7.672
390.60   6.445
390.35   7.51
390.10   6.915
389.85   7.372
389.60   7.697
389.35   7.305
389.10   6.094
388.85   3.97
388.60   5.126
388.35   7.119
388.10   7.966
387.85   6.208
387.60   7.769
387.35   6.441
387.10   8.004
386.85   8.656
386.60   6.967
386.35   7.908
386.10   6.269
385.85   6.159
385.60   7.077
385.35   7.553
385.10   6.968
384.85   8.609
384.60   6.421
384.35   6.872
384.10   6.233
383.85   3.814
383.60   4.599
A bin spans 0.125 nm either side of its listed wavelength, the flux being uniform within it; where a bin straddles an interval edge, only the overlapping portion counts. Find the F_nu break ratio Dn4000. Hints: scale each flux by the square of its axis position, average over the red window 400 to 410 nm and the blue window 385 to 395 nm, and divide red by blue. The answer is 1.3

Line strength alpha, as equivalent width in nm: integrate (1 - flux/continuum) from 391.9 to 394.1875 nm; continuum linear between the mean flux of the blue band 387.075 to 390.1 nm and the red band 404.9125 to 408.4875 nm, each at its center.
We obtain 0.73 nm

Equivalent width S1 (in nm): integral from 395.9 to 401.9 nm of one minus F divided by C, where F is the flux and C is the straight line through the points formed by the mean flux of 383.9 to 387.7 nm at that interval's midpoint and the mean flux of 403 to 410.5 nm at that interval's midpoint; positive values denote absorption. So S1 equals 0.501 nm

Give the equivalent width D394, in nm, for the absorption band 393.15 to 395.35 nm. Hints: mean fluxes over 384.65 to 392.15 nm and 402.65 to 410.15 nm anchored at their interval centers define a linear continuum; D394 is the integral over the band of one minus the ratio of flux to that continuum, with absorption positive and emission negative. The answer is 0.59 nm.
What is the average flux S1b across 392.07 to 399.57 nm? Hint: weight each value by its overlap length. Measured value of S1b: 5.99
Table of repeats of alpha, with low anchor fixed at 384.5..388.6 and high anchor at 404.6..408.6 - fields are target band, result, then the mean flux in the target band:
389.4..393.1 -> 0.236 nm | 6.86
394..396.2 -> 0.107 nm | 7.08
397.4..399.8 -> 0.013 nm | 7.5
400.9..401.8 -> -0.075 nm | 8.26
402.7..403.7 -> -0.045 nm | 8.02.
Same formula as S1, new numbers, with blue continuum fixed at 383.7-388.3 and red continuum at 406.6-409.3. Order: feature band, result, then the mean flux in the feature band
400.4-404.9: -0.11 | 7.85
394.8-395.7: -0.03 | 7.61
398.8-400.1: -0.03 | 7.71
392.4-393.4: 0.44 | 4.1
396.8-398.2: 0.38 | 5.45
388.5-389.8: 0.18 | 6.13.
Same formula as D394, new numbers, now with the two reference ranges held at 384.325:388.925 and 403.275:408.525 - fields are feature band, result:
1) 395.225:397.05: 0.41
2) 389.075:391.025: -0.02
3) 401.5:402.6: -0.06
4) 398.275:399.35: -0.05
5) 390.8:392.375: -0.03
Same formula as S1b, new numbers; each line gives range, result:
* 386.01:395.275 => 6.46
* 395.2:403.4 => 7.16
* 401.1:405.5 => 7.92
